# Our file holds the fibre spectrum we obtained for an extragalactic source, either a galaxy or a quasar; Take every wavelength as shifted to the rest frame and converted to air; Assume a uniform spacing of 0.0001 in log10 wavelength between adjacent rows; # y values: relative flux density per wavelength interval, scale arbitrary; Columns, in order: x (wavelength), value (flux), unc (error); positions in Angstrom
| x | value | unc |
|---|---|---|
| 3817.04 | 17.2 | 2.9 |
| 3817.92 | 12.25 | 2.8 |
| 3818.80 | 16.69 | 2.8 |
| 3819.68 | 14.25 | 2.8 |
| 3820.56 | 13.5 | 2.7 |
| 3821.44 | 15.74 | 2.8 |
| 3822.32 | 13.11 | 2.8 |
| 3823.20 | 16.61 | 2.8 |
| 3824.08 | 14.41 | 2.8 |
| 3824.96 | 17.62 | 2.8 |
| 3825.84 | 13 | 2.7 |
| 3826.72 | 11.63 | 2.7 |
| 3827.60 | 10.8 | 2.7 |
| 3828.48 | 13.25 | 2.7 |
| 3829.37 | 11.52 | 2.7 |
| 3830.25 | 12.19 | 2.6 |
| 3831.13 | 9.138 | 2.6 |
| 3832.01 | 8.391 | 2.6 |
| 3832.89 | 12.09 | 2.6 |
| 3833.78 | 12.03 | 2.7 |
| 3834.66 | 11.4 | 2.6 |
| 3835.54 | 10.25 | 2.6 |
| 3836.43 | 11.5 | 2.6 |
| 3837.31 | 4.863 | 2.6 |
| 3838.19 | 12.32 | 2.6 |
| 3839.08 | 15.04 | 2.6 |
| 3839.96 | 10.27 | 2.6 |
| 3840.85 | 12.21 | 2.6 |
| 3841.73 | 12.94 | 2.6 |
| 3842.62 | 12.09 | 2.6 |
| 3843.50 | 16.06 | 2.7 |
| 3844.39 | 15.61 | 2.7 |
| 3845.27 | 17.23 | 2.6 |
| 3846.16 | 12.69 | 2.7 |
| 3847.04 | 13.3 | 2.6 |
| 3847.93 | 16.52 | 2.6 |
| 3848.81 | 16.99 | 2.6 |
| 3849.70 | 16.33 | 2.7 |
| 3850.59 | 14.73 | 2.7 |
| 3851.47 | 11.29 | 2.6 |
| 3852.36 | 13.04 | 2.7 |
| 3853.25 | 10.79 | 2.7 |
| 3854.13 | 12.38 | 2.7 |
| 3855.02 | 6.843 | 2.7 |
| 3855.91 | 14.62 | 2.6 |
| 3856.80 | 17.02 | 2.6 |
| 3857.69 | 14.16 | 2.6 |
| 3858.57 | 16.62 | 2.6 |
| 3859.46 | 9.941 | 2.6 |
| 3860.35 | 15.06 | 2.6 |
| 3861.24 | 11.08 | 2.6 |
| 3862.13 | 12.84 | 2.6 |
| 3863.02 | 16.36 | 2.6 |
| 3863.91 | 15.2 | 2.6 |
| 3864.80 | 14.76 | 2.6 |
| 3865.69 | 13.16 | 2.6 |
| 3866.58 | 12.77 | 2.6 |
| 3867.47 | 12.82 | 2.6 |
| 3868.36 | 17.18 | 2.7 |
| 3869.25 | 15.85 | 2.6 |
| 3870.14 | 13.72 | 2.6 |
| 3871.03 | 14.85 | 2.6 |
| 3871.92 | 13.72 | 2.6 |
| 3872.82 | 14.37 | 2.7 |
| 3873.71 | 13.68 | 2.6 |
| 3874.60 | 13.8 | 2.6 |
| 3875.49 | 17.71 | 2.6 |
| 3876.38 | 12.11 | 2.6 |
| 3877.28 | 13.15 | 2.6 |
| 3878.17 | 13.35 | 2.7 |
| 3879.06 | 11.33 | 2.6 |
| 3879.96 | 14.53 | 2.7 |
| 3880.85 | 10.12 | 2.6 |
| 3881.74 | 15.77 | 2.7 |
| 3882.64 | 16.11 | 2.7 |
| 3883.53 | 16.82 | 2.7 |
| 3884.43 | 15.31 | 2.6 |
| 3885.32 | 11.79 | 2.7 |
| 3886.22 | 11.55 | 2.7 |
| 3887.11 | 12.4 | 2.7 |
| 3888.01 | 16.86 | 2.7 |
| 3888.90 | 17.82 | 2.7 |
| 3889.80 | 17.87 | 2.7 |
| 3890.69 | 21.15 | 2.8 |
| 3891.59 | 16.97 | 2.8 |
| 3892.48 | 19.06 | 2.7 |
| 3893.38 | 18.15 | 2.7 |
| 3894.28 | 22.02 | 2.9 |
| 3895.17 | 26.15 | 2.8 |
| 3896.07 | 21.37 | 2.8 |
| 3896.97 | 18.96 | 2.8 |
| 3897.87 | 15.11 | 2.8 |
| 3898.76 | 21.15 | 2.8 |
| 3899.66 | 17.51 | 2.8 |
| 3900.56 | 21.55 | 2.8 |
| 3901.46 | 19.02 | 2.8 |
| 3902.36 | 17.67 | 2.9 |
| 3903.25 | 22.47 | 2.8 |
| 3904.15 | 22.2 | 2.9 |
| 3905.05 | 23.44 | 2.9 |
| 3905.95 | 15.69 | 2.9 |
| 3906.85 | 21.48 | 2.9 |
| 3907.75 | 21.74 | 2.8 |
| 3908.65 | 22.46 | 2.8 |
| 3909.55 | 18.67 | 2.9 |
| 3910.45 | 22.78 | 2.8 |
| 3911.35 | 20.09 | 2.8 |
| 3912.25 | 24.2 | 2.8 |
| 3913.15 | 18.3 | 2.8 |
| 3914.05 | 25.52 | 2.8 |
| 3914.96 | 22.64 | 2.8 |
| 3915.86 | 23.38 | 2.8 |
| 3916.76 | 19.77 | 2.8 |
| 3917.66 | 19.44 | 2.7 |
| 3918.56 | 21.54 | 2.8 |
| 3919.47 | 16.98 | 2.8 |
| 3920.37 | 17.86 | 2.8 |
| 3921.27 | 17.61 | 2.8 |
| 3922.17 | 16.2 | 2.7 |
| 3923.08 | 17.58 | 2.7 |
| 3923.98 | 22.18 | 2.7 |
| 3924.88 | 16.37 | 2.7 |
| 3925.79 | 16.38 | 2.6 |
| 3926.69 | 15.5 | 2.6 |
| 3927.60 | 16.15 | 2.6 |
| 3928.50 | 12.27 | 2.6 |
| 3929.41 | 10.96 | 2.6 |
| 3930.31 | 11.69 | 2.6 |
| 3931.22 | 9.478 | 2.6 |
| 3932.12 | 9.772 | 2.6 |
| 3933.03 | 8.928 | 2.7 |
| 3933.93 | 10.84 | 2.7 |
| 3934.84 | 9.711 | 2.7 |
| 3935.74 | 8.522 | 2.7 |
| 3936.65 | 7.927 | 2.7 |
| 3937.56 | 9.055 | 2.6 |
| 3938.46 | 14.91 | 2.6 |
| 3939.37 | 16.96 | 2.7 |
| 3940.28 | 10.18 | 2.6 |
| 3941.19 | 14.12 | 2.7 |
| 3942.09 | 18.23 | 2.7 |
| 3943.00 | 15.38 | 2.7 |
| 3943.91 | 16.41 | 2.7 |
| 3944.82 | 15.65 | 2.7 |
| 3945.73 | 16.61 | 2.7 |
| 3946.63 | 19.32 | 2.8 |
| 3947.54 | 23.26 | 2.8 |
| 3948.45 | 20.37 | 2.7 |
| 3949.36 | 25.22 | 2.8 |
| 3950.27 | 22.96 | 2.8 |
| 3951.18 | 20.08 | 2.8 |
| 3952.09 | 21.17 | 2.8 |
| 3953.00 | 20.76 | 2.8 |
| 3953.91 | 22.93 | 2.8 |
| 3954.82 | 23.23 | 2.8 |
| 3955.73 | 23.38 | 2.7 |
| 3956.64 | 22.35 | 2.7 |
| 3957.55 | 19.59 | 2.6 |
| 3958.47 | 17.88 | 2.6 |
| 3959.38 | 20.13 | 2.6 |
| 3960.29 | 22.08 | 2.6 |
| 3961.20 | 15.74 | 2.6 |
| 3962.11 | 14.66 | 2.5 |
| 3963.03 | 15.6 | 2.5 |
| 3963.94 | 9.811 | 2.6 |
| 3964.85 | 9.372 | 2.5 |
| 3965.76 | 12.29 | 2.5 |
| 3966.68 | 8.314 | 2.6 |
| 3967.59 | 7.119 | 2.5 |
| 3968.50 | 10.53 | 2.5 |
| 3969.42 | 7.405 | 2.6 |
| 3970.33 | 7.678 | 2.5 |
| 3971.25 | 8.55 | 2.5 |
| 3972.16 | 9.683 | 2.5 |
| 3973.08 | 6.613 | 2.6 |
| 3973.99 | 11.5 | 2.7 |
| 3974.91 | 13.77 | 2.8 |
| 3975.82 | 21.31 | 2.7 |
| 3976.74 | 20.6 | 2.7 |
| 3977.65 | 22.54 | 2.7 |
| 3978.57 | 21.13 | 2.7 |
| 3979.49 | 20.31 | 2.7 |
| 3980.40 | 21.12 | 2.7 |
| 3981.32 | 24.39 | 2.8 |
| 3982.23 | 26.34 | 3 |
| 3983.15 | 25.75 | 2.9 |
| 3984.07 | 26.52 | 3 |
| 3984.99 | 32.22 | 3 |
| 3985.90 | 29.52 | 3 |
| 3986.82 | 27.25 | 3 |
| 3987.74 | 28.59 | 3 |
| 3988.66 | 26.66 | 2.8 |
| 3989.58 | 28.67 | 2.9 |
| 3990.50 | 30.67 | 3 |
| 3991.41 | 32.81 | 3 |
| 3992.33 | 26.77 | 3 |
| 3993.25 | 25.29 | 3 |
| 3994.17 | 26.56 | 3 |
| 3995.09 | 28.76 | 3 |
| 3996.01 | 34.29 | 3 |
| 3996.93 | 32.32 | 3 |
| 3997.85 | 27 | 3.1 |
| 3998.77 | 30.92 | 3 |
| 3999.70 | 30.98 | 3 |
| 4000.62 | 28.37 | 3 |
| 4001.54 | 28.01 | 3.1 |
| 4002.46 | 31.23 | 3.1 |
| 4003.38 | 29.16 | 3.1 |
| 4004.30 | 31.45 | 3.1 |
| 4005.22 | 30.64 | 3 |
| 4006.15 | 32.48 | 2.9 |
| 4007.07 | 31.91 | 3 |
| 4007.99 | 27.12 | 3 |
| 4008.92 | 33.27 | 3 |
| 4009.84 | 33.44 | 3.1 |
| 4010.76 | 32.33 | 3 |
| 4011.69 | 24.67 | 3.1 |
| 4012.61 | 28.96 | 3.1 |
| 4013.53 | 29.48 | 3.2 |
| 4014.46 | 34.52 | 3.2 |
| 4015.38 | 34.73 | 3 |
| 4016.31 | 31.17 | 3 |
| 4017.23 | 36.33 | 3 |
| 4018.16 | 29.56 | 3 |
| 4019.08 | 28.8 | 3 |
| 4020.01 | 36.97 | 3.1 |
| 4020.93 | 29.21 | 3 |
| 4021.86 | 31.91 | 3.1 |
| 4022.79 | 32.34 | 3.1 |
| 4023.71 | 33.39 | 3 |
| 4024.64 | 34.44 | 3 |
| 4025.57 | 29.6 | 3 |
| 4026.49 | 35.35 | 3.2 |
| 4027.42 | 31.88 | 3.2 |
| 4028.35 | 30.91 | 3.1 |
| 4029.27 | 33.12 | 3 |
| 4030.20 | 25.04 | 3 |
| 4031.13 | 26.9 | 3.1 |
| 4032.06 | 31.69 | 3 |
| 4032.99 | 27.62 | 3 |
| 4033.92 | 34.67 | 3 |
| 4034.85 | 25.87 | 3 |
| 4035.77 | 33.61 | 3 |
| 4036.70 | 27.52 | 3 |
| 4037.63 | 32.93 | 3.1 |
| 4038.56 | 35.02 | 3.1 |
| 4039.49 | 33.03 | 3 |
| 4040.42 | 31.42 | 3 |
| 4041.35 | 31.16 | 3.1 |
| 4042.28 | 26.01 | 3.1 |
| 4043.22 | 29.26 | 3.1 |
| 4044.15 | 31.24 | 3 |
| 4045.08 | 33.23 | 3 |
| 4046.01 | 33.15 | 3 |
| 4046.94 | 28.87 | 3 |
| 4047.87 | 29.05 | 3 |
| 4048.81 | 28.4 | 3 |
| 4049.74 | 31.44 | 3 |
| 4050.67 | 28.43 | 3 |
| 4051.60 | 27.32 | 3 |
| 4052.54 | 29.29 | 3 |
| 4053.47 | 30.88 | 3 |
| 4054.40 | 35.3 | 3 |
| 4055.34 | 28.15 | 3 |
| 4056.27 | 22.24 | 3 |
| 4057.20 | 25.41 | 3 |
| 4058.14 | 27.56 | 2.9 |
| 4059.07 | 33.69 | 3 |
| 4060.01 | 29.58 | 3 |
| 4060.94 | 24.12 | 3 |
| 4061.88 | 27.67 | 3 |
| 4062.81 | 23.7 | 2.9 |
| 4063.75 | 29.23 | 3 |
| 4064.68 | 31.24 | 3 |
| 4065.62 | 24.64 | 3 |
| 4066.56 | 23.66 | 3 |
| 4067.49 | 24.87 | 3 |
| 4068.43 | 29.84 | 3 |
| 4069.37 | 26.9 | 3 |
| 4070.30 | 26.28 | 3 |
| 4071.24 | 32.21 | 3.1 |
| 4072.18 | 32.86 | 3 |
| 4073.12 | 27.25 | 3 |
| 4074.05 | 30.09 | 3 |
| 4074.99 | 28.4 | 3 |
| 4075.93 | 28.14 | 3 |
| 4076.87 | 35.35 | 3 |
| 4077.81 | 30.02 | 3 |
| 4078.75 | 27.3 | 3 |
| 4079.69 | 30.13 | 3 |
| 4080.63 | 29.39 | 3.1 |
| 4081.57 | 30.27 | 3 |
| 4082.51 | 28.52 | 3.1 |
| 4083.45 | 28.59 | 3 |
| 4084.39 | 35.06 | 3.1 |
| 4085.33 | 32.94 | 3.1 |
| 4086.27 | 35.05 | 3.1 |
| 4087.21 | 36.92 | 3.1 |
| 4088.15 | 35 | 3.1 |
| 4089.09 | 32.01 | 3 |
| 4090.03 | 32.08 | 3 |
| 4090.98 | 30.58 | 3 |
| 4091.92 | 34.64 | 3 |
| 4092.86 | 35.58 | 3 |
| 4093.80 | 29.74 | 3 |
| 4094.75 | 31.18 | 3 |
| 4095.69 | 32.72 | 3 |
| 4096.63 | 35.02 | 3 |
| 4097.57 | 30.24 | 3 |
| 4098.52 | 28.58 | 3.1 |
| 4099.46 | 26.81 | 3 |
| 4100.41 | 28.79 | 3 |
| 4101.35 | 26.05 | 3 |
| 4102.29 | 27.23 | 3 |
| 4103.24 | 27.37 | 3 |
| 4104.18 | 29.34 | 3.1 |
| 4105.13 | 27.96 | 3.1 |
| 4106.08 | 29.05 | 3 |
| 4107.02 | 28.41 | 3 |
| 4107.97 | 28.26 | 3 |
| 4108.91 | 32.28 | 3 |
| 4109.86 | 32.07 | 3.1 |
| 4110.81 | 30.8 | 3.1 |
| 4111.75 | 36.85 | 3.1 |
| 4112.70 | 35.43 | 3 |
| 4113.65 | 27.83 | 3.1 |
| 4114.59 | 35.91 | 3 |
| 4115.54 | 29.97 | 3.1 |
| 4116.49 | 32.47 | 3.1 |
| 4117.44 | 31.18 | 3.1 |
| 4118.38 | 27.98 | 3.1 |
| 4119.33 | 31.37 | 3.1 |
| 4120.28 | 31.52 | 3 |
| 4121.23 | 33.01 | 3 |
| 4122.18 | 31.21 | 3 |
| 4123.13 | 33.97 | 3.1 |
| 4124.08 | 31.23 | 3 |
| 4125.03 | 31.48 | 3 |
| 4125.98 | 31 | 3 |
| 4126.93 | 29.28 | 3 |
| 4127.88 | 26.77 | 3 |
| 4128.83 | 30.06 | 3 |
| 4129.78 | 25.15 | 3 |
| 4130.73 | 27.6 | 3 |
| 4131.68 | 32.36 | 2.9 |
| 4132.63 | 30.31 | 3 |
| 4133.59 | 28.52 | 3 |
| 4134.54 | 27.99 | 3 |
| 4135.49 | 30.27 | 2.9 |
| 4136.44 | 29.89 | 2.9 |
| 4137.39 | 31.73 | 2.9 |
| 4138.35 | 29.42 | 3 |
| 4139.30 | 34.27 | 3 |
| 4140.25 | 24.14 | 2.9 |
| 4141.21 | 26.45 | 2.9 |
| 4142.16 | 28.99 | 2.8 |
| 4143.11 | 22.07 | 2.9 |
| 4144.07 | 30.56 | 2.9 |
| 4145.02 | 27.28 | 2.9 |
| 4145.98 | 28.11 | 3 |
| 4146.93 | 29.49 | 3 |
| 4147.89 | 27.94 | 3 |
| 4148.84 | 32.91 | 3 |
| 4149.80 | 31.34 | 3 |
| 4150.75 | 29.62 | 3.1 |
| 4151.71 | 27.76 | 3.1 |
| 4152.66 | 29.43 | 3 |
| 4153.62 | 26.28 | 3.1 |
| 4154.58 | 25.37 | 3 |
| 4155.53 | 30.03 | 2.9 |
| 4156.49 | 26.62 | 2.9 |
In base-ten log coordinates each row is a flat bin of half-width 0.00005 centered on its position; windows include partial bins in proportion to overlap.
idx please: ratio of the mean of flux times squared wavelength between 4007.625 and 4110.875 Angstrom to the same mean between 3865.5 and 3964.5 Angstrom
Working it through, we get 1.9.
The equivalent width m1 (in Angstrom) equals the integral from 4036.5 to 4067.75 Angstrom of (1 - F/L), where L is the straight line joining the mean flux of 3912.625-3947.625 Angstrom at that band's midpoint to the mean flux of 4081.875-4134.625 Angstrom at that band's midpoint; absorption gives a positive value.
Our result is -3.7 Angstrom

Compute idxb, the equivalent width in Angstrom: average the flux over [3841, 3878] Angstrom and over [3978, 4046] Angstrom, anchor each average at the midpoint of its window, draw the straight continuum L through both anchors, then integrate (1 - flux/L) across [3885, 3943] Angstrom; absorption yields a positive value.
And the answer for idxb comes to 6.3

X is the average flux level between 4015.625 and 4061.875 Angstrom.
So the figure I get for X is 30.5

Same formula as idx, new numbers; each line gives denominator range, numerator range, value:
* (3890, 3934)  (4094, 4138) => 1.81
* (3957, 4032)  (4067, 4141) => 1.27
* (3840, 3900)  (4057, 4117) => 2.24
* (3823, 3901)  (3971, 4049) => 2.14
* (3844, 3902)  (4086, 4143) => 2.25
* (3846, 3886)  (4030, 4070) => 2.29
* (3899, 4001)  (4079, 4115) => 1.74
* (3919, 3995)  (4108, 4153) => 1.83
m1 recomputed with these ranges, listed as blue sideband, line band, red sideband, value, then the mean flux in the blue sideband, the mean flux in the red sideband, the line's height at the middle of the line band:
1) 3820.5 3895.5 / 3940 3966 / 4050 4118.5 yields 3.0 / 14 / 30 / 20.7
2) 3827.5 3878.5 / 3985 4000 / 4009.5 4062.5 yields -1.6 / 13.2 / 30.5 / 26.4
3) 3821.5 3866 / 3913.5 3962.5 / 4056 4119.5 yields 6.1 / 13.1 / 30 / 19.6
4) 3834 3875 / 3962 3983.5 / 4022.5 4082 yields 7.9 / 13.5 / 29.7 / 23.2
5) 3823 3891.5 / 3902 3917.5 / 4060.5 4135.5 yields -3.7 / 13.6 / 30.2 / 17.2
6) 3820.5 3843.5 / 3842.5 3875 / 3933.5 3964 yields -1.6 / 12.3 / 17.3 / 13.4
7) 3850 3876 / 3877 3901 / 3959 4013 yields -1.5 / 13.8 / 23.1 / 15.8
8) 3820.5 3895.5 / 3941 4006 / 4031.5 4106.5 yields 4.1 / 14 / 29.9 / 22.7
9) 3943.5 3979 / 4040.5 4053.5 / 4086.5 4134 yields -2.7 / 16.6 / 30.8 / 24.8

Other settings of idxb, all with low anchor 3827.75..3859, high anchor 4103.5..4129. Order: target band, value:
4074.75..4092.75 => -1.82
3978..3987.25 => -1.40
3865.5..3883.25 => 0.94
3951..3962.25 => -0.09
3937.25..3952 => 1.49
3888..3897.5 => -2.18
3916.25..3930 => 0.74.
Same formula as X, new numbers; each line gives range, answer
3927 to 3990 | 17.1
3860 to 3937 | 16.5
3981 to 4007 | 29.1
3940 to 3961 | 19.7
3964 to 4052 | 27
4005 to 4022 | 31.4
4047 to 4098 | 29.9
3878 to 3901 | 17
